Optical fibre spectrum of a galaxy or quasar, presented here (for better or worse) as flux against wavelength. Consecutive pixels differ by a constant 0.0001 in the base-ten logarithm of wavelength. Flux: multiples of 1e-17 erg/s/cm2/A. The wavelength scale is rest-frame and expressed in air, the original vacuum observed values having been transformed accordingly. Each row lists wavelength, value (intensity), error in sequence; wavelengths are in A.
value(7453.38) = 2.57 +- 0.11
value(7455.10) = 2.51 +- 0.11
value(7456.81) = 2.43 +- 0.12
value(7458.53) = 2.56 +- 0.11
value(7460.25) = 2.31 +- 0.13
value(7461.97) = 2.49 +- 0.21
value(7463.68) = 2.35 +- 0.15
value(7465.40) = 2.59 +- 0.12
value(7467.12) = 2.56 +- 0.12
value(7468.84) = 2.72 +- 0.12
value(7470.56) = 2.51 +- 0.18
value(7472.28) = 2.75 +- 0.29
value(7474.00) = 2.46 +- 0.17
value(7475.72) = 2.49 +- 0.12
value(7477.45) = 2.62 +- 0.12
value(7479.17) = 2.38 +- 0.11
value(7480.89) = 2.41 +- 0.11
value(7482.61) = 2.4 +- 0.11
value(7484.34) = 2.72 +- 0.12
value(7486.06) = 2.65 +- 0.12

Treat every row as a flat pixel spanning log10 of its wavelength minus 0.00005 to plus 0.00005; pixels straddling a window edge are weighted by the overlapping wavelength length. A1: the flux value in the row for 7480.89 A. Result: 2.41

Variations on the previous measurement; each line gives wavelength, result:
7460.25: 2.31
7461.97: 2.49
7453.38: 2.57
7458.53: 2.56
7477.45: 2.62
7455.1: 2.51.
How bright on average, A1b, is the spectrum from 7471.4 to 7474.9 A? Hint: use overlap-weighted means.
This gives 2.6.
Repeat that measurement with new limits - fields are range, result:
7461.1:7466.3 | 2.48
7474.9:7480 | 2.49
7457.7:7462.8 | 2.45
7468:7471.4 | 2.61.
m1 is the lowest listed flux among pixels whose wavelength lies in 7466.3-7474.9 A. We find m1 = 2.46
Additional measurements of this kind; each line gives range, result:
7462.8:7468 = 2.35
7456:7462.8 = 2.31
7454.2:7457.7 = 2.43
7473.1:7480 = 2.38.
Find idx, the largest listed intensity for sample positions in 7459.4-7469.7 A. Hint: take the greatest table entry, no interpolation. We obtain 2.72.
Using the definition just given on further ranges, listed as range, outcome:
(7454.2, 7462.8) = 2.56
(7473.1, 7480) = 2.62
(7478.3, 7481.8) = 2.41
